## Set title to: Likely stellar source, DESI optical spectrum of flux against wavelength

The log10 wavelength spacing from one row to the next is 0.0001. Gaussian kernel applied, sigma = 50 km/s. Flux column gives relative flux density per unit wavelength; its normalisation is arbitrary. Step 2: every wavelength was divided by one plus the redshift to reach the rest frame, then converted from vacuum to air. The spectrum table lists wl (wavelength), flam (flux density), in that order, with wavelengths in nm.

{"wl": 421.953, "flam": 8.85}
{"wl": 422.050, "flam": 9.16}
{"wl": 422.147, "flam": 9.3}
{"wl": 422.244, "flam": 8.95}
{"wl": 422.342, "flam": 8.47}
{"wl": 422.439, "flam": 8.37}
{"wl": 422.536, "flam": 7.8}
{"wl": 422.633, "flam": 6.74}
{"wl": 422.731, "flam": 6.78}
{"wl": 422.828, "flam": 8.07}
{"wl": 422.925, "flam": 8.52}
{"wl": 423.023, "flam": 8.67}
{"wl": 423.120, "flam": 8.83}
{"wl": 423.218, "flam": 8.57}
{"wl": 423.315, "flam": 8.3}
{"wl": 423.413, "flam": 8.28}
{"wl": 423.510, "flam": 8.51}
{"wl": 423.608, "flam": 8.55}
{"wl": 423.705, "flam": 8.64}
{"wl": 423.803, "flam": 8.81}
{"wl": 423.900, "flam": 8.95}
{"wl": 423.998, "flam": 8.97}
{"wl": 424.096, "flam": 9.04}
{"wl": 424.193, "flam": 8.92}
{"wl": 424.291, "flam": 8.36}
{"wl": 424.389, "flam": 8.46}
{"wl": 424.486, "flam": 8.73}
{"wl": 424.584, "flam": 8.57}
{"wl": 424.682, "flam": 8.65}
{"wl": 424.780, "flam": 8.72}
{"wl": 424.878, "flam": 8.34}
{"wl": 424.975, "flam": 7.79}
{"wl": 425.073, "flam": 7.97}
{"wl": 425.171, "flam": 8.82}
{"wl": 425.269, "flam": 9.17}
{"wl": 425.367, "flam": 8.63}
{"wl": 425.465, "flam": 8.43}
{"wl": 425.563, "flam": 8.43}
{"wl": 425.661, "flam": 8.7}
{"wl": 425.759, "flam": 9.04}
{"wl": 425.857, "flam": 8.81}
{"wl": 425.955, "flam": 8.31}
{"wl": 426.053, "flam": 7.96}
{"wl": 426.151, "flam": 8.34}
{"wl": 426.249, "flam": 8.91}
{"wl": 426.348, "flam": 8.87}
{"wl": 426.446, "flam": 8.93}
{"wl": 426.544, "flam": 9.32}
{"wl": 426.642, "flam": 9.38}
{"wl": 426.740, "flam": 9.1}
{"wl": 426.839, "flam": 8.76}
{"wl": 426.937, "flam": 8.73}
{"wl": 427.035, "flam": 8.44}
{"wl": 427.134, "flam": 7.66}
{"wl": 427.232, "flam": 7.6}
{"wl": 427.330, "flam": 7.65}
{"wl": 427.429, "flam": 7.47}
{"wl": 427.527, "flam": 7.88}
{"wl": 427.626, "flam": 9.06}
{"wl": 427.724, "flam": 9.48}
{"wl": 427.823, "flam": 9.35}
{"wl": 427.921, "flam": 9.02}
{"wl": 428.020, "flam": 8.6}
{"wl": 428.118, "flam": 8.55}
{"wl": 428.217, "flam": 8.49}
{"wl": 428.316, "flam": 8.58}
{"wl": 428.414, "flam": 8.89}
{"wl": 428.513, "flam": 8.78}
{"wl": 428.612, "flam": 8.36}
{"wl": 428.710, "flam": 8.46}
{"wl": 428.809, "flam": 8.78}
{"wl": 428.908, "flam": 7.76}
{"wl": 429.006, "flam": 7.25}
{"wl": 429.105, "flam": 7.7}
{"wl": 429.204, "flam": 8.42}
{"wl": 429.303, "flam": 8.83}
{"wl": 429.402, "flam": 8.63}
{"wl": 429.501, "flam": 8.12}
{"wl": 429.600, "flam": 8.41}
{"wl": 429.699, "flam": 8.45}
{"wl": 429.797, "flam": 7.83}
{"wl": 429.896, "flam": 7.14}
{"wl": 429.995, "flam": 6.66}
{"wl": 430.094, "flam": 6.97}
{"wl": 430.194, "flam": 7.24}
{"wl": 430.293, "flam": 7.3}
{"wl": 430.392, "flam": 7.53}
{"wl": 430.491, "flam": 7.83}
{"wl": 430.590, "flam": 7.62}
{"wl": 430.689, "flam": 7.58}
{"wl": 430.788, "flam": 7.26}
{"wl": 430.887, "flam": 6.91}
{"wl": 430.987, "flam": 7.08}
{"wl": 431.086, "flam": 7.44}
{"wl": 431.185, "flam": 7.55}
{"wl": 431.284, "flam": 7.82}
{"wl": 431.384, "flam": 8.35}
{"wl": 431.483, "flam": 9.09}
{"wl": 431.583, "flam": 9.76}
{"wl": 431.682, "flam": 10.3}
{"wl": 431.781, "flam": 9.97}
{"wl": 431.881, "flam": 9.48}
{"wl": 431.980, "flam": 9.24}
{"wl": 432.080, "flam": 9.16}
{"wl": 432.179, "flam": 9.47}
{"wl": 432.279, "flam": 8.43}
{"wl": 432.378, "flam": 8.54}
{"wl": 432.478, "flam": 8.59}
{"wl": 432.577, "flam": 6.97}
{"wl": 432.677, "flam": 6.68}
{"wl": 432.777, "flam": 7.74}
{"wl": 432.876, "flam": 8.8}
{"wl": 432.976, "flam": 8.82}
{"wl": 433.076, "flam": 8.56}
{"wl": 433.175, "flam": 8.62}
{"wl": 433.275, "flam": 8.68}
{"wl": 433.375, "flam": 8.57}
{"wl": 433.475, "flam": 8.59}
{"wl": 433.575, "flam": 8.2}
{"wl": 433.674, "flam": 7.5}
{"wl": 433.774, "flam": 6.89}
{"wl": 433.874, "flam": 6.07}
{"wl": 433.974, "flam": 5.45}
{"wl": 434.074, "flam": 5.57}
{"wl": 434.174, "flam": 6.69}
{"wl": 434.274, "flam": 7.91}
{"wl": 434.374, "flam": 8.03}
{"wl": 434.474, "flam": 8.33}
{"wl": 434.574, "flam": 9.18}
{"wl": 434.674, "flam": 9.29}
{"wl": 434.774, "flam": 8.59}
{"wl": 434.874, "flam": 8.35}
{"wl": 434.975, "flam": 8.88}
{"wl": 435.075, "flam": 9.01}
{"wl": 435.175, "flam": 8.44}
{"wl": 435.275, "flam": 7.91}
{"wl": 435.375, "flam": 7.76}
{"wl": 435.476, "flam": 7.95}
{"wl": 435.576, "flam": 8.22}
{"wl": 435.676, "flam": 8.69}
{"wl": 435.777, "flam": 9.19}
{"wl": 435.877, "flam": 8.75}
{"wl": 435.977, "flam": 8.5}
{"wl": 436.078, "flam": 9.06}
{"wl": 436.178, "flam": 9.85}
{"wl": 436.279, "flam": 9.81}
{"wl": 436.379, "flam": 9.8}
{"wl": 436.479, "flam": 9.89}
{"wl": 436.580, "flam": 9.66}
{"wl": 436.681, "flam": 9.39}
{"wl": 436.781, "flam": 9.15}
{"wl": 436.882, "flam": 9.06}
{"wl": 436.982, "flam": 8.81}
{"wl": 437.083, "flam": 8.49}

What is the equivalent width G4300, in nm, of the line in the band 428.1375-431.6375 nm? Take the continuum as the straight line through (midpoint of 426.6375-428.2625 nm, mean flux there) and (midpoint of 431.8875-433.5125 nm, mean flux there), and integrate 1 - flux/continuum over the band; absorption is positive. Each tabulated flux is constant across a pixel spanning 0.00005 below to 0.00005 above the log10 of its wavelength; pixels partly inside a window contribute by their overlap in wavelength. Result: 0.22 nm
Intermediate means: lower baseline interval 8.52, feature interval 7.97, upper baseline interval 8.49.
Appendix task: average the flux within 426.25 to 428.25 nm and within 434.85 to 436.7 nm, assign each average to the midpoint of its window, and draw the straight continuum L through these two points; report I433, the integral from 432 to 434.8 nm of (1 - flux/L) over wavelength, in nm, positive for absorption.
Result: 0.26 nm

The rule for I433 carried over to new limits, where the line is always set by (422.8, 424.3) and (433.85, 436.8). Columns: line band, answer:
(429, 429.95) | 0.05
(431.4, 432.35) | -0.10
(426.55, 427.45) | 0.02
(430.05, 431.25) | 0.16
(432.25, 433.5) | 0.03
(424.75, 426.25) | 0.02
